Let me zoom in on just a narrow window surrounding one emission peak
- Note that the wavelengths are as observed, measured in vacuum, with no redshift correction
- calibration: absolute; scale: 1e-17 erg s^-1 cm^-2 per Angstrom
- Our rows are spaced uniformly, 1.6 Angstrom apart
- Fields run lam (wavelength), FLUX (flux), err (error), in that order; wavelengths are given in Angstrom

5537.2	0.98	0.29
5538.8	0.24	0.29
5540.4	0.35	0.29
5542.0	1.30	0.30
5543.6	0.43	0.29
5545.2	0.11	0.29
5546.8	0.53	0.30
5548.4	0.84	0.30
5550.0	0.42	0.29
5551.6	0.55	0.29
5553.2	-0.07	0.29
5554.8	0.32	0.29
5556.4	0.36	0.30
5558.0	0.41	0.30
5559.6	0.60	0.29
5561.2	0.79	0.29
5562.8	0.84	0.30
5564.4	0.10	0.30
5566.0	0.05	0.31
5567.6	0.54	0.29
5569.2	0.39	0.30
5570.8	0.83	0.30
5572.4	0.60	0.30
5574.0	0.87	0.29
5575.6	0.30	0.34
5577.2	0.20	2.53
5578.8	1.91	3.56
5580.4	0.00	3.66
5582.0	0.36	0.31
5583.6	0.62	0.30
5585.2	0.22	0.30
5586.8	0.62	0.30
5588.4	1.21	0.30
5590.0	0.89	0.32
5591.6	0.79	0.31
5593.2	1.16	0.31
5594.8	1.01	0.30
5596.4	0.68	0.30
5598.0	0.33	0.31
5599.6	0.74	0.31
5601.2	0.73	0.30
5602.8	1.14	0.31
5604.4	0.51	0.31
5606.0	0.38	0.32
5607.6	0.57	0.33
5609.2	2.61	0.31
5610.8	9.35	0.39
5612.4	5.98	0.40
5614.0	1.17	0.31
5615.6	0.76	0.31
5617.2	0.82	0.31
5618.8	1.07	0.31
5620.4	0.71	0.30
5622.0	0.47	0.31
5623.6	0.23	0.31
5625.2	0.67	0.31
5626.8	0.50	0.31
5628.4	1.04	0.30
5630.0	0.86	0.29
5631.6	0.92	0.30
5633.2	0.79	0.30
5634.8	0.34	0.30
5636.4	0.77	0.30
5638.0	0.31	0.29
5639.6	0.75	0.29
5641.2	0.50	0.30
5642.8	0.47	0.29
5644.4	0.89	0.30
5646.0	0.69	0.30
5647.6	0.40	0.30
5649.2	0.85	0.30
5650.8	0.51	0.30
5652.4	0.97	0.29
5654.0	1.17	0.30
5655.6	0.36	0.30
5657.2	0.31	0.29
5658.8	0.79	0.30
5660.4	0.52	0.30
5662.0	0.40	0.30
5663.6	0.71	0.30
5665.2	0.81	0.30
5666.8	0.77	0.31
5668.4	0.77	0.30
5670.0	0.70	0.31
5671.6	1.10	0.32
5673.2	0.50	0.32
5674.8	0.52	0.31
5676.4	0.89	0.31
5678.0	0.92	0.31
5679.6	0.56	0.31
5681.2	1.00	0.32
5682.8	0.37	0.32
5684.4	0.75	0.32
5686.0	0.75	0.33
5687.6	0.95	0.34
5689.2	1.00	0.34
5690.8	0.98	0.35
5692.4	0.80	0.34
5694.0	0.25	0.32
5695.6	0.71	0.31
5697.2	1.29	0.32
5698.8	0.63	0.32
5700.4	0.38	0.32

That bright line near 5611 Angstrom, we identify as H-beta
